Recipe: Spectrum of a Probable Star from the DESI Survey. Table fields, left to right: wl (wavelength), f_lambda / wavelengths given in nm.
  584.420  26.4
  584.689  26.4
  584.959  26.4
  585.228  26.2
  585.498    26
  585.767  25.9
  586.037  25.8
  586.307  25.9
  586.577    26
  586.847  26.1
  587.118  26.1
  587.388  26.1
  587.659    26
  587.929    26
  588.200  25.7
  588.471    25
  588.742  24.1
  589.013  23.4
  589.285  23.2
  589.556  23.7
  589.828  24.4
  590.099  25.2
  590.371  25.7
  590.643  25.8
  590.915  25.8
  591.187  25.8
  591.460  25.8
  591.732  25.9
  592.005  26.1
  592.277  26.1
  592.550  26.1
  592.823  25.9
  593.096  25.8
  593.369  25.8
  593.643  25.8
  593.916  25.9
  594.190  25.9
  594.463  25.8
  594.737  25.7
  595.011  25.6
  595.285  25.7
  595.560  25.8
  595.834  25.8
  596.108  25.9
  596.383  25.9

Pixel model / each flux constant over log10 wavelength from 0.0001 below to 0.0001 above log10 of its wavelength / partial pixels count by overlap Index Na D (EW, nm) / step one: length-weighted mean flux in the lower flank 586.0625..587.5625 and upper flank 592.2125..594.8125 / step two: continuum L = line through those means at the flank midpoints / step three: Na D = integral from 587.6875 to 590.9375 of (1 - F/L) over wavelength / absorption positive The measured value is 0.141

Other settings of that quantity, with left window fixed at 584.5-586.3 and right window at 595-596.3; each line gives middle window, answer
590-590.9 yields 0.01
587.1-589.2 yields 0.07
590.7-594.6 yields 0.00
